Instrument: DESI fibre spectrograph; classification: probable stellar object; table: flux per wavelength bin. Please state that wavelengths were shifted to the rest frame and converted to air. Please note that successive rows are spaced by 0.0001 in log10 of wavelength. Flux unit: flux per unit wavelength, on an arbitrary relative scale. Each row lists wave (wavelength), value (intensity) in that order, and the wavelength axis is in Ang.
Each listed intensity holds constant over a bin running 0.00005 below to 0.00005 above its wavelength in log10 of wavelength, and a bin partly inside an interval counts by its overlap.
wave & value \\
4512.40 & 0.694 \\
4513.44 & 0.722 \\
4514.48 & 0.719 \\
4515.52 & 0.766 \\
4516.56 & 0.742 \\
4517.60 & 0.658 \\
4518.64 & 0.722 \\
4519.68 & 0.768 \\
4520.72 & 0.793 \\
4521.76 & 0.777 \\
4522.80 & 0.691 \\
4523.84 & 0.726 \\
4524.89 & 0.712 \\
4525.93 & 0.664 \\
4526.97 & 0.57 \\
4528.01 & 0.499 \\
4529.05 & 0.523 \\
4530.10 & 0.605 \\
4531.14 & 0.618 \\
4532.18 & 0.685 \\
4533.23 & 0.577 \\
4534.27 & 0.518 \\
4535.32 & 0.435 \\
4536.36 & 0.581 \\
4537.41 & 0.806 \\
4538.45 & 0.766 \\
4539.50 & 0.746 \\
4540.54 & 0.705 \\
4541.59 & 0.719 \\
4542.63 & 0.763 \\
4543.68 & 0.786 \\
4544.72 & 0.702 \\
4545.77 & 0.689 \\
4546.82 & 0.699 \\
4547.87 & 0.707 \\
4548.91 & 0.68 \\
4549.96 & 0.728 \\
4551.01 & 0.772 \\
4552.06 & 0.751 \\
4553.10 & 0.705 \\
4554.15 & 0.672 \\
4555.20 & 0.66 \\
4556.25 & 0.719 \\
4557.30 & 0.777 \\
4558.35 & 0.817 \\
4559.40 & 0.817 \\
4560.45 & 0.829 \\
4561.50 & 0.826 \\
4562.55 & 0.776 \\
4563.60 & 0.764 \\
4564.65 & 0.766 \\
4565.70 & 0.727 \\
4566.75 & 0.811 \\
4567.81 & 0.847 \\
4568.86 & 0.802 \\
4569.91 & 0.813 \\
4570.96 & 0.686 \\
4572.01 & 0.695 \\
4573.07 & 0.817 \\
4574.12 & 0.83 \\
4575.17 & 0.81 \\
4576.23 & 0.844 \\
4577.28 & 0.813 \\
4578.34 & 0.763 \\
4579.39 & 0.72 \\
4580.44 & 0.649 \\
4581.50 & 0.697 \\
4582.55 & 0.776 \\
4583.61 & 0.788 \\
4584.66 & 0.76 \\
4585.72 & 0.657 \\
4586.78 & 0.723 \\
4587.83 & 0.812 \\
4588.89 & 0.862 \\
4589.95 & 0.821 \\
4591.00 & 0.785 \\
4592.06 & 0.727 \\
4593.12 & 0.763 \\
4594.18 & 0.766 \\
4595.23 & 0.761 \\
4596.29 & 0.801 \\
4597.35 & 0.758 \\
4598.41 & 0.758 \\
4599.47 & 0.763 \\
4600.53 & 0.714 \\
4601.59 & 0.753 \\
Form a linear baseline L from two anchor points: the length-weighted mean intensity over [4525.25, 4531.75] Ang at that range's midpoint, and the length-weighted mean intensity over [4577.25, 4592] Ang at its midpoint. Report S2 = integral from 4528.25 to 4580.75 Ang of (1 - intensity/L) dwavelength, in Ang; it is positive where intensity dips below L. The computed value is -4.8 Ang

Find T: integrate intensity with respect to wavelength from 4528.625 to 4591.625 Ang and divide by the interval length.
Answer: 0.734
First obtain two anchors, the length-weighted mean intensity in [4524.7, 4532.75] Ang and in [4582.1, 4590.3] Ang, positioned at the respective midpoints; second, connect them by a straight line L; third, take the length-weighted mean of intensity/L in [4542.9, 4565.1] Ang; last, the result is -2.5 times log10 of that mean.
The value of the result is -0.10 mag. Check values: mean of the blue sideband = 0.605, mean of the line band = 0.745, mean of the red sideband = 0.773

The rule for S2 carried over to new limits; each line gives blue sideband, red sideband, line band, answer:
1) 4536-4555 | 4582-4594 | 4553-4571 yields -0.8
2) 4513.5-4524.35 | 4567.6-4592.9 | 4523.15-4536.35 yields 2.6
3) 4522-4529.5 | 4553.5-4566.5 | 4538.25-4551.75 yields -0.4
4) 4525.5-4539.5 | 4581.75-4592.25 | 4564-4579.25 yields -1.3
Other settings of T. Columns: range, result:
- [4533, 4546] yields 0.679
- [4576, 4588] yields 0.746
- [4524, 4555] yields 0.669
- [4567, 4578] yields 0.795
